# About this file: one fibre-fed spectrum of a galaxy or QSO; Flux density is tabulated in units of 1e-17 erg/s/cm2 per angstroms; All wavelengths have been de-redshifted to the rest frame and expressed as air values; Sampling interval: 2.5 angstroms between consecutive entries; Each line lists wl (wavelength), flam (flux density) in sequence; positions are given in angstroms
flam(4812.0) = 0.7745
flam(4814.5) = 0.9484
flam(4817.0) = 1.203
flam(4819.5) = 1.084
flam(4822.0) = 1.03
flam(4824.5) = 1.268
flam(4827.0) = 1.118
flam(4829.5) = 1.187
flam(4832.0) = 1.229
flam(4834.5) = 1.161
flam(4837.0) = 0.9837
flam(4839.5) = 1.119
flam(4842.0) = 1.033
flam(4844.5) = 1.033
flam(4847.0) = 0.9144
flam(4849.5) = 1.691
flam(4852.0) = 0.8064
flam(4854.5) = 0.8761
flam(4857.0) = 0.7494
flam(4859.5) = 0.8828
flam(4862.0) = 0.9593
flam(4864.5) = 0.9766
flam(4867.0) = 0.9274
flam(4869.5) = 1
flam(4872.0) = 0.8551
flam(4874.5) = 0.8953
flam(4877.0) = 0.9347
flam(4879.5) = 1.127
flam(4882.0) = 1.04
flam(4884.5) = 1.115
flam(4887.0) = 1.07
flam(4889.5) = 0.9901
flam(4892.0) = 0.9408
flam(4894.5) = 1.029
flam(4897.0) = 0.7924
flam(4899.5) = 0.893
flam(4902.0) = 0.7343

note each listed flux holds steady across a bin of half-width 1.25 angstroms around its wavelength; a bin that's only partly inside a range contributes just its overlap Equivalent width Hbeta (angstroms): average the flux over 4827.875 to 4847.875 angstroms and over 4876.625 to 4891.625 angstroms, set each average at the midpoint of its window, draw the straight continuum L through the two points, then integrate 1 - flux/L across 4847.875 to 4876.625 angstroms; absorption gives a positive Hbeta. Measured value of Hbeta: 2.8 angstroms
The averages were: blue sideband 1.09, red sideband 1.05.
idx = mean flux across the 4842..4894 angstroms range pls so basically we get 0.991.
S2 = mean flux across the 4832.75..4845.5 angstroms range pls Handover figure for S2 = 1.07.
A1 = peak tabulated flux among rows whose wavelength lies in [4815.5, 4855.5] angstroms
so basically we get 1.691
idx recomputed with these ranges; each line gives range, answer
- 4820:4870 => 1.05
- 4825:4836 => 1.18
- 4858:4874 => 0.929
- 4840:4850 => 1.12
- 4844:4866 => 0.985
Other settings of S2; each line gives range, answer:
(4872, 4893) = 1.01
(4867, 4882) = 0.966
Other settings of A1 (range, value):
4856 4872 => 1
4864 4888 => 1.127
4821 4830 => 1.268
